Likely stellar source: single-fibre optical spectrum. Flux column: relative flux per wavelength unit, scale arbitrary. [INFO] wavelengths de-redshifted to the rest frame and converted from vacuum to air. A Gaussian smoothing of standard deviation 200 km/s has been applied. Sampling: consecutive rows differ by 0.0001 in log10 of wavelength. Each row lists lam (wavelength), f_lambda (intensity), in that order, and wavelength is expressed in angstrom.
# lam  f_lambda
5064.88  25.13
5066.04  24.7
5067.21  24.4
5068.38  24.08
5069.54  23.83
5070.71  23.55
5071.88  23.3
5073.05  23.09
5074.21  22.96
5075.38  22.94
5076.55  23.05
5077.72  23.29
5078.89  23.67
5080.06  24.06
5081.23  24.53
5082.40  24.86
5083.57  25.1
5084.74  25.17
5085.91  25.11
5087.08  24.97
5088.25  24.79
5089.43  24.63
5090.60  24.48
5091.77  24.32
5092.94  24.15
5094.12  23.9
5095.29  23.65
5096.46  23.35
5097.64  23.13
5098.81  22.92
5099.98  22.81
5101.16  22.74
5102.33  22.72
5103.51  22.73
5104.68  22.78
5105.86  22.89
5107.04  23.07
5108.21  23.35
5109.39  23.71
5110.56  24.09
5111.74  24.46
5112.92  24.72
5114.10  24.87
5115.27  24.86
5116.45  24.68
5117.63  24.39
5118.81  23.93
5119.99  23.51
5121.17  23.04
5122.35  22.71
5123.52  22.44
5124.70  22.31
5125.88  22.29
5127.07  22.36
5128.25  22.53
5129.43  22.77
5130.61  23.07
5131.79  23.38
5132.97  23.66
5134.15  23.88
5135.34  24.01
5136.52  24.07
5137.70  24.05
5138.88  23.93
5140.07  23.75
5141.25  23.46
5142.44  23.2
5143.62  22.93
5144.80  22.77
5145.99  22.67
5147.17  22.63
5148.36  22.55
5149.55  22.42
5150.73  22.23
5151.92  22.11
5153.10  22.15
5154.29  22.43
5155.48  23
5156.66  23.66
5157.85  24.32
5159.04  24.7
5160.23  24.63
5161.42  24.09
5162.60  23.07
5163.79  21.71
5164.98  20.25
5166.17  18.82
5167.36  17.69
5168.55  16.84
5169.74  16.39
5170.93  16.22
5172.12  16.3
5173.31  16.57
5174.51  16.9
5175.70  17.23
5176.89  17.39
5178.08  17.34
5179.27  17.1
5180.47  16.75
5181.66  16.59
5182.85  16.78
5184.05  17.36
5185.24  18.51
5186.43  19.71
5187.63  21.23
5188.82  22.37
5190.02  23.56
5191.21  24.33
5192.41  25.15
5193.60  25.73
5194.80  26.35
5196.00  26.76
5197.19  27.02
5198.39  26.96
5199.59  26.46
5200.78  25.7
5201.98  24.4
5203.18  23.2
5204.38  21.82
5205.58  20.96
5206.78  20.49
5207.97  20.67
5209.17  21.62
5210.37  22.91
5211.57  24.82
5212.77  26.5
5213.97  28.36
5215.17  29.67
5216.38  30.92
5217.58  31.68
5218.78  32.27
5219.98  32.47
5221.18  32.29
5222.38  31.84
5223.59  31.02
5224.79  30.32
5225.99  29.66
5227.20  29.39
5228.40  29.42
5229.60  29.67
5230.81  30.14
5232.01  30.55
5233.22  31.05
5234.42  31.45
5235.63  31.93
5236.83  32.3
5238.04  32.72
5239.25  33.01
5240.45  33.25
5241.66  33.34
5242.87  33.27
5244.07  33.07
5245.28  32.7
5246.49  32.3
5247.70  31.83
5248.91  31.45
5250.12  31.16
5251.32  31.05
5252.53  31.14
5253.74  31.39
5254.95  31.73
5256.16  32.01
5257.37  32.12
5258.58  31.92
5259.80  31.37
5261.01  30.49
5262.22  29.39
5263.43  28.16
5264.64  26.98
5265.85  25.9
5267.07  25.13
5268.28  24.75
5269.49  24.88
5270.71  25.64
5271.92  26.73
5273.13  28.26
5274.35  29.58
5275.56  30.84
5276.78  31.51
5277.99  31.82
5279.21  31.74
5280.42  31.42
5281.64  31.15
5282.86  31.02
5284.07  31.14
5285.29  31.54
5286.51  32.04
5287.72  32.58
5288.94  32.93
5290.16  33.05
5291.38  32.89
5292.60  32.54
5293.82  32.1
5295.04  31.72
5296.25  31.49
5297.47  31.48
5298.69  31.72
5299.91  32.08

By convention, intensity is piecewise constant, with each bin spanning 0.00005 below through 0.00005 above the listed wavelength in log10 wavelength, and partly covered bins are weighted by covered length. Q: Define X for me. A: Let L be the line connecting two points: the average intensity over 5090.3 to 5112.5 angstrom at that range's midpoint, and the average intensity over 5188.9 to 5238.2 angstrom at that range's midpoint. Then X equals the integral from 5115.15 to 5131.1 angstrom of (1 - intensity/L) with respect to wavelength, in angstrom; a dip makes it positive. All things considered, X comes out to 0.7 angstrom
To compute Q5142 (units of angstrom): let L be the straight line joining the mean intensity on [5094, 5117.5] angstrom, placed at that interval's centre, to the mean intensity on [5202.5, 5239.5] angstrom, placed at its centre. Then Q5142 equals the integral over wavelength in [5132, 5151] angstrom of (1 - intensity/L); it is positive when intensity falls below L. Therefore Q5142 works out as 1.4 angstrom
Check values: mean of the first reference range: 23.6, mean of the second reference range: 28.5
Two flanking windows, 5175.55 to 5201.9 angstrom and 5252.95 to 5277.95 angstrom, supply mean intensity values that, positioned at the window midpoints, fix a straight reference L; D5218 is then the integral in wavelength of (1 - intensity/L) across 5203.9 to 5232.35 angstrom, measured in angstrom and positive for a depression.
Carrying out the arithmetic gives -3.8 angstrom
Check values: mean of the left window 21.8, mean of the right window 29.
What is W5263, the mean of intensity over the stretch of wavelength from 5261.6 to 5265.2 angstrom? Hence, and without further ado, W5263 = 28.2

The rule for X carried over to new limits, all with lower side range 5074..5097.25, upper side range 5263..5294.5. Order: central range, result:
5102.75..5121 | 0.8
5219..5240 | -2.0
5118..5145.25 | 2.4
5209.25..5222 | -0.4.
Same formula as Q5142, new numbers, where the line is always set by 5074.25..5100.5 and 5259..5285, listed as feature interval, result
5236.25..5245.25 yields -1.54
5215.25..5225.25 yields -1.42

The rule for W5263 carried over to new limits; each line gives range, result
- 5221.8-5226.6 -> 30.7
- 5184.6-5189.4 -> 20.4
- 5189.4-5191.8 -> 23.9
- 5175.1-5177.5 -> 17.4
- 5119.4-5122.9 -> 23.1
